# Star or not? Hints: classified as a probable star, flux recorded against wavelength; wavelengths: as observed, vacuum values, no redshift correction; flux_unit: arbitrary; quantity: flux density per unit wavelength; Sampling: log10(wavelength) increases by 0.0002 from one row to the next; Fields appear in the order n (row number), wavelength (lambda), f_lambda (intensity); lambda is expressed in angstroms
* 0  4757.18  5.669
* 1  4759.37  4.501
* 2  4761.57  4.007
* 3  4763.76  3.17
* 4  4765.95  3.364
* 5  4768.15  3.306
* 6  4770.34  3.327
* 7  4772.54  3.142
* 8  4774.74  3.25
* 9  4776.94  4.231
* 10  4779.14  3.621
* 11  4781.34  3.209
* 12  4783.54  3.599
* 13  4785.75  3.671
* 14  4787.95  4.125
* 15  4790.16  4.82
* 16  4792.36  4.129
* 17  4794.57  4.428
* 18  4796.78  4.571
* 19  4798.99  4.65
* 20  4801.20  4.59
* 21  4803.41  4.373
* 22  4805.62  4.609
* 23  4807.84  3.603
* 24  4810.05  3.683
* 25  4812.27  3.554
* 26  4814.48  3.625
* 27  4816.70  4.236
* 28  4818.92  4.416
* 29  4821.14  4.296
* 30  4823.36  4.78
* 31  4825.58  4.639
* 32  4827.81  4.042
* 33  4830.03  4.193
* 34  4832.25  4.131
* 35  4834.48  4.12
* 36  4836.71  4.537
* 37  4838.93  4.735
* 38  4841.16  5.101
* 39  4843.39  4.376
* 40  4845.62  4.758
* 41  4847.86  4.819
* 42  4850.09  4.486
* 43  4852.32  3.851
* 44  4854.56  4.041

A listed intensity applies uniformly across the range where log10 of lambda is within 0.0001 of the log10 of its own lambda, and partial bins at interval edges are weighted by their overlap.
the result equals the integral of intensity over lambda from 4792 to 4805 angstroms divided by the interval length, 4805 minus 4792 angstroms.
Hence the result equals 4.48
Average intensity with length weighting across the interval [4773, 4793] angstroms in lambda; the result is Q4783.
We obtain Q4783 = 3.82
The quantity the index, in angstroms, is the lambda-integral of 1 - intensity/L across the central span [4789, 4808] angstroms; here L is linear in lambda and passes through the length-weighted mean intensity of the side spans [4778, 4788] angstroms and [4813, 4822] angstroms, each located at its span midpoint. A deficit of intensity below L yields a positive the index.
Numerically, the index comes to -3.1 angstroms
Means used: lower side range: 3.6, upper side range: 4.12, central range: 4.46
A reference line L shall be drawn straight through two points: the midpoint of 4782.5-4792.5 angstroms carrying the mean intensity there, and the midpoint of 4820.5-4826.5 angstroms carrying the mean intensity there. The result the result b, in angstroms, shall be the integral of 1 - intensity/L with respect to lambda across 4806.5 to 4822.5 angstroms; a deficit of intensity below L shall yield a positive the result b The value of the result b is 1.9 angstroms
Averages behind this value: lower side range 4.07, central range 3.94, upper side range 4.59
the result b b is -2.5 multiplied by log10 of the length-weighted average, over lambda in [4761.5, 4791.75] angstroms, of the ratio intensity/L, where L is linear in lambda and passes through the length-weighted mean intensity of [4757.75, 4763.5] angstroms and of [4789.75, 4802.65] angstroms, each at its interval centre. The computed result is 0.20 mag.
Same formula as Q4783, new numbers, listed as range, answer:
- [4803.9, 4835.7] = 4.14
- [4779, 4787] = 3.53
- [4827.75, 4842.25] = 4.44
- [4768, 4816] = 3.93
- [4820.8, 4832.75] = 4.36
